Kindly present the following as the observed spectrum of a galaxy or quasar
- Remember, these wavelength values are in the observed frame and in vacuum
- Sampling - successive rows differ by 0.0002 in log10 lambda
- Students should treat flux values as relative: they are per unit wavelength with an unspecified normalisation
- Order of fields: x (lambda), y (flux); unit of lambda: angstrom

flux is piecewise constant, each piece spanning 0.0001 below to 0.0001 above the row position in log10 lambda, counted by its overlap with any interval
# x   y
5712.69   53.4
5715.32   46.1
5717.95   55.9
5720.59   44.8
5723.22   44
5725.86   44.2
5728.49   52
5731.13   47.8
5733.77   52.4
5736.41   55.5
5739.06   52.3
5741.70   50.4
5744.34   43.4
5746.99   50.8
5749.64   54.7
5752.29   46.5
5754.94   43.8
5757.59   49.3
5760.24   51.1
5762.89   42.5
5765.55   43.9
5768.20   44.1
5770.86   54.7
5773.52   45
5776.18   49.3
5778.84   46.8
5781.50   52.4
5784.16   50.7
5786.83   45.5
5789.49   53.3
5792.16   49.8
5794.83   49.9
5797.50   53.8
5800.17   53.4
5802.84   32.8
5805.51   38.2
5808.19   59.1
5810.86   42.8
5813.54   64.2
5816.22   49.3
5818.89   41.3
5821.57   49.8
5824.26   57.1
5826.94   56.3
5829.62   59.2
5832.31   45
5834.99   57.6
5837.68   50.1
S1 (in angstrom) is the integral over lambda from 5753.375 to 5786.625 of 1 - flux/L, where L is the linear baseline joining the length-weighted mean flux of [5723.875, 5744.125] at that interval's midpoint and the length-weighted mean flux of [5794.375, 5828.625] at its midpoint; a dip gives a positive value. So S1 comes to 1.52 angstrom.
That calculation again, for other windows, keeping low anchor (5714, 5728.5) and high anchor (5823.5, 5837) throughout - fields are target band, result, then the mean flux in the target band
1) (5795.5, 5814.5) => 1.5 angstrom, 48.9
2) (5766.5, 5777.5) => 0.6 angstrom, 48.1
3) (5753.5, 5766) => 0.9 angstrom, 46.3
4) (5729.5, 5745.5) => -0.6 angstrom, 50.4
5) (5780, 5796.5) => 0.5 angstrom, 50.3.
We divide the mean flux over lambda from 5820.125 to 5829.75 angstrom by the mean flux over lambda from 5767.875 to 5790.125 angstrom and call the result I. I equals 1.1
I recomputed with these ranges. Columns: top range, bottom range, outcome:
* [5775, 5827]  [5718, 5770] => 1.03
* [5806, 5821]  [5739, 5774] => 1.05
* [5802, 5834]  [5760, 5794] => 1.03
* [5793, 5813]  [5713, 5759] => 0.97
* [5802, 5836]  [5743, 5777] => 1.06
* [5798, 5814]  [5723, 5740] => 0.96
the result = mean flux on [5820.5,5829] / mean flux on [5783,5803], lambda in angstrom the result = 1.11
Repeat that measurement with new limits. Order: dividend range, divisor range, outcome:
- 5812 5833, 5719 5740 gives 1.08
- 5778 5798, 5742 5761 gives 1.03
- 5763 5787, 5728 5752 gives 0.94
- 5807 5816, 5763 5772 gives 1.17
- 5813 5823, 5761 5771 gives 1.10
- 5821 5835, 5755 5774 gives 1.15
